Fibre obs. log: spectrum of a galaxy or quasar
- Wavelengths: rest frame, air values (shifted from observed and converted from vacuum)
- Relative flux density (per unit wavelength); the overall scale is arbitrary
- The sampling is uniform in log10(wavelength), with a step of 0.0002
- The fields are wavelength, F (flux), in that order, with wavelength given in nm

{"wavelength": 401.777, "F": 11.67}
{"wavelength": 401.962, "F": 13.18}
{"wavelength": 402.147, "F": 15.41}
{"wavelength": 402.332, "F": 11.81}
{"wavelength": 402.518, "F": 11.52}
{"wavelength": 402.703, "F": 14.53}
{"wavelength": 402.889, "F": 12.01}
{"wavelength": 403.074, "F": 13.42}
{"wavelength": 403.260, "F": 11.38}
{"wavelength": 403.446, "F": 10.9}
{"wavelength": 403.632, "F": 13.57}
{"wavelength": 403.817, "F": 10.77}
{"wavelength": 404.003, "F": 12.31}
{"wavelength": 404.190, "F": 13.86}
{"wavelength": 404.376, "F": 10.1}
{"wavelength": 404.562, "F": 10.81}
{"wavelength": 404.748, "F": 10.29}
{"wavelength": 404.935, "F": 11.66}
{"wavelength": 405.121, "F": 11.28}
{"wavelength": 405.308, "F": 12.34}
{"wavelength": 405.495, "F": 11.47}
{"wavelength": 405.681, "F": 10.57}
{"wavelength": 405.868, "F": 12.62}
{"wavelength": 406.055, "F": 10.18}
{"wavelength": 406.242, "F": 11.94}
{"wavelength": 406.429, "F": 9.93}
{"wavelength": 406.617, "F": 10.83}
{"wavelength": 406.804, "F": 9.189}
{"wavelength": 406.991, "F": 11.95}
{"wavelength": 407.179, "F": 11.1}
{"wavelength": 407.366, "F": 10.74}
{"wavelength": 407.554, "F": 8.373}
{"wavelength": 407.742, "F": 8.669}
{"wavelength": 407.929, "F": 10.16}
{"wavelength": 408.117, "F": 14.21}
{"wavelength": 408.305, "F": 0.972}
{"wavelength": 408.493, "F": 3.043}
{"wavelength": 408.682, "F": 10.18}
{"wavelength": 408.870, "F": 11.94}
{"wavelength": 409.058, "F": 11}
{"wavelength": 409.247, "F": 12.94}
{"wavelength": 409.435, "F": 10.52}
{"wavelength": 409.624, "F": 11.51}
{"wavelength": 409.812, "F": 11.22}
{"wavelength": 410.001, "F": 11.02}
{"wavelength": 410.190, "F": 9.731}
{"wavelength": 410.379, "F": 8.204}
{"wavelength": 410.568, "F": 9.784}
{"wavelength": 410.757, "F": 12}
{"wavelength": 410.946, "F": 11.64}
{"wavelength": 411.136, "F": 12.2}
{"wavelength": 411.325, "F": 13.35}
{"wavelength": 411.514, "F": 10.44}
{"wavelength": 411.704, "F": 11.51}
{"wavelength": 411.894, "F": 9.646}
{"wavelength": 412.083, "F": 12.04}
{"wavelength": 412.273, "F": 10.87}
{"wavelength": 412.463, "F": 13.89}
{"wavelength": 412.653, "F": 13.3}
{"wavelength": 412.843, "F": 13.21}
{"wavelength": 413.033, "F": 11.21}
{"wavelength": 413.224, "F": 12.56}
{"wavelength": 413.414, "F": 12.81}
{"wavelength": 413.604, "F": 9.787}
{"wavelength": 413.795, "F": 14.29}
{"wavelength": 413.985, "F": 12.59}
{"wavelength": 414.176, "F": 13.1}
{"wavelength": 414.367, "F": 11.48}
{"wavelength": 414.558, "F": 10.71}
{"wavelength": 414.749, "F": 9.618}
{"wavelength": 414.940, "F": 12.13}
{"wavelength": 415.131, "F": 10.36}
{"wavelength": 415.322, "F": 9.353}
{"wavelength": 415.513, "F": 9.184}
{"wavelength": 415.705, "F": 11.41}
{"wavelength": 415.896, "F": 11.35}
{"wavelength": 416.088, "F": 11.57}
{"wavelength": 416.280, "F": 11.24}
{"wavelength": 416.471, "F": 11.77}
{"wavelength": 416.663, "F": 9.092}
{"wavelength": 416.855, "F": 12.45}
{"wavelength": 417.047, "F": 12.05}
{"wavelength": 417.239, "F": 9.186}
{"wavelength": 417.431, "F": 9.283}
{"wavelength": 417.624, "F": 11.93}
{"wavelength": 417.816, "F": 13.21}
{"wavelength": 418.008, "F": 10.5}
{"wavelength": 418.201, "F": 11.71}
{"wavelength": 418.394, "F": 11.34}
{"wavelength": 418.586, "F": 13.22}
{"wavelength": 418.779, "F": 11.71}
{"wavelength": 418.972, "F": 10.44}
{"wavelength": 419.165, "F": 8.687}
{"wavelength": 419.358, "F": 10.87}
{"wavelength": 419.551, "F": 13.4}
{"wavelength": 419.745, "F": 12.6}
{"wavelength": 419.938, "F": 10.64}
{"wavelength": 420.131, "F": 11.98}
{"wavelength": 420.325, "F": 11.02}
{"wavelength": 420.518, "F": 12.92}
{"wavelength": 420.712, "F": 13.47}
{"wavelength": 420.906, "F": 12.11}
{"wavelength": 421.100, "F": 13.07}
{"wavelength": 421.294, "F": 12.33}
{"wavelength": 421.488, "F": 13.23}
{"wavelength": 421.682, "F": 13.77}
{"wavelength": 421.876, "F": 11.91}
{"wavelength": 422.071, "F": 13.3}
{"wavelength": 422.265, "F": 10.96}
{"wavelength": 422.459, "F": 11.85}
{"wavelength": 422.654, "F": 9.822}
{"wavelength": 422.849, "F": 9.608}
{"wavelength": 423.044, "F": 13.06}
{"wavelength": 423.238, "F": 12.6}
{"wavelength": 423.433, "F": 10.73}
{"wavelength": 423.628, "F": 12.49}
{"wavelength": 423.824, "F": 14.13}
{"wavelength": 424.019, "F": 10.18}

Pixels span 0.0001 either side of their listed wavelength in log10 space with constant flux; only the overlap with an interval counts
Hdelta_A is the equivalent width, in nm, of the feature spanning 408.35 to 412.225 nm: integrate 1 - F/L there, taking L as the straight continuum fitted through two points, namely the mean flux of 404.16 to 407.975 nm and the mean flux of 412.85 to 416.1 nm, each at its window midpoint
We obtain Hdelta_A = 0.19 nm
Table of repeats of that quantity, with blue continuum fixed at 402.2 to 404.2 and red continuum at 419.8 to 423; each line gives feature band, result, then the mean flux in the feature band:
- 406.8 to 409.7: 0.59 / 9.79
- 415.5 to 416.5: 0.08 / 11.2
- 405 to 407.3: 0.22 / 11.1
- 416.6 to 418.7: 0.14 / 11.3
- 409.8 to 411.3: 0.17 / 10.8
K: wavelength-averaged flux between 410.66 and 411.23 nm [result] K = 11.9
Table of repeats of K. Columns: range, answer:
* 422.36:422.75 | 10.8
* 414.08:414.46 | 12.3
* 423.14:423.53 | 11.7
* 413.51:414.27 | 12.4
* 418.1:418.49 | 11.5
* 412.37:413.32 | 12.8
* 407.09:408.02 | 9.81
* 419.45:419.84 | 13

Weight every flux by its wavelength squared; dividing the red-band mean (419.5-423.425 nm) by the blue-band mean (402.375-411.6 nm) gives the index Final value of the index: 1.2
